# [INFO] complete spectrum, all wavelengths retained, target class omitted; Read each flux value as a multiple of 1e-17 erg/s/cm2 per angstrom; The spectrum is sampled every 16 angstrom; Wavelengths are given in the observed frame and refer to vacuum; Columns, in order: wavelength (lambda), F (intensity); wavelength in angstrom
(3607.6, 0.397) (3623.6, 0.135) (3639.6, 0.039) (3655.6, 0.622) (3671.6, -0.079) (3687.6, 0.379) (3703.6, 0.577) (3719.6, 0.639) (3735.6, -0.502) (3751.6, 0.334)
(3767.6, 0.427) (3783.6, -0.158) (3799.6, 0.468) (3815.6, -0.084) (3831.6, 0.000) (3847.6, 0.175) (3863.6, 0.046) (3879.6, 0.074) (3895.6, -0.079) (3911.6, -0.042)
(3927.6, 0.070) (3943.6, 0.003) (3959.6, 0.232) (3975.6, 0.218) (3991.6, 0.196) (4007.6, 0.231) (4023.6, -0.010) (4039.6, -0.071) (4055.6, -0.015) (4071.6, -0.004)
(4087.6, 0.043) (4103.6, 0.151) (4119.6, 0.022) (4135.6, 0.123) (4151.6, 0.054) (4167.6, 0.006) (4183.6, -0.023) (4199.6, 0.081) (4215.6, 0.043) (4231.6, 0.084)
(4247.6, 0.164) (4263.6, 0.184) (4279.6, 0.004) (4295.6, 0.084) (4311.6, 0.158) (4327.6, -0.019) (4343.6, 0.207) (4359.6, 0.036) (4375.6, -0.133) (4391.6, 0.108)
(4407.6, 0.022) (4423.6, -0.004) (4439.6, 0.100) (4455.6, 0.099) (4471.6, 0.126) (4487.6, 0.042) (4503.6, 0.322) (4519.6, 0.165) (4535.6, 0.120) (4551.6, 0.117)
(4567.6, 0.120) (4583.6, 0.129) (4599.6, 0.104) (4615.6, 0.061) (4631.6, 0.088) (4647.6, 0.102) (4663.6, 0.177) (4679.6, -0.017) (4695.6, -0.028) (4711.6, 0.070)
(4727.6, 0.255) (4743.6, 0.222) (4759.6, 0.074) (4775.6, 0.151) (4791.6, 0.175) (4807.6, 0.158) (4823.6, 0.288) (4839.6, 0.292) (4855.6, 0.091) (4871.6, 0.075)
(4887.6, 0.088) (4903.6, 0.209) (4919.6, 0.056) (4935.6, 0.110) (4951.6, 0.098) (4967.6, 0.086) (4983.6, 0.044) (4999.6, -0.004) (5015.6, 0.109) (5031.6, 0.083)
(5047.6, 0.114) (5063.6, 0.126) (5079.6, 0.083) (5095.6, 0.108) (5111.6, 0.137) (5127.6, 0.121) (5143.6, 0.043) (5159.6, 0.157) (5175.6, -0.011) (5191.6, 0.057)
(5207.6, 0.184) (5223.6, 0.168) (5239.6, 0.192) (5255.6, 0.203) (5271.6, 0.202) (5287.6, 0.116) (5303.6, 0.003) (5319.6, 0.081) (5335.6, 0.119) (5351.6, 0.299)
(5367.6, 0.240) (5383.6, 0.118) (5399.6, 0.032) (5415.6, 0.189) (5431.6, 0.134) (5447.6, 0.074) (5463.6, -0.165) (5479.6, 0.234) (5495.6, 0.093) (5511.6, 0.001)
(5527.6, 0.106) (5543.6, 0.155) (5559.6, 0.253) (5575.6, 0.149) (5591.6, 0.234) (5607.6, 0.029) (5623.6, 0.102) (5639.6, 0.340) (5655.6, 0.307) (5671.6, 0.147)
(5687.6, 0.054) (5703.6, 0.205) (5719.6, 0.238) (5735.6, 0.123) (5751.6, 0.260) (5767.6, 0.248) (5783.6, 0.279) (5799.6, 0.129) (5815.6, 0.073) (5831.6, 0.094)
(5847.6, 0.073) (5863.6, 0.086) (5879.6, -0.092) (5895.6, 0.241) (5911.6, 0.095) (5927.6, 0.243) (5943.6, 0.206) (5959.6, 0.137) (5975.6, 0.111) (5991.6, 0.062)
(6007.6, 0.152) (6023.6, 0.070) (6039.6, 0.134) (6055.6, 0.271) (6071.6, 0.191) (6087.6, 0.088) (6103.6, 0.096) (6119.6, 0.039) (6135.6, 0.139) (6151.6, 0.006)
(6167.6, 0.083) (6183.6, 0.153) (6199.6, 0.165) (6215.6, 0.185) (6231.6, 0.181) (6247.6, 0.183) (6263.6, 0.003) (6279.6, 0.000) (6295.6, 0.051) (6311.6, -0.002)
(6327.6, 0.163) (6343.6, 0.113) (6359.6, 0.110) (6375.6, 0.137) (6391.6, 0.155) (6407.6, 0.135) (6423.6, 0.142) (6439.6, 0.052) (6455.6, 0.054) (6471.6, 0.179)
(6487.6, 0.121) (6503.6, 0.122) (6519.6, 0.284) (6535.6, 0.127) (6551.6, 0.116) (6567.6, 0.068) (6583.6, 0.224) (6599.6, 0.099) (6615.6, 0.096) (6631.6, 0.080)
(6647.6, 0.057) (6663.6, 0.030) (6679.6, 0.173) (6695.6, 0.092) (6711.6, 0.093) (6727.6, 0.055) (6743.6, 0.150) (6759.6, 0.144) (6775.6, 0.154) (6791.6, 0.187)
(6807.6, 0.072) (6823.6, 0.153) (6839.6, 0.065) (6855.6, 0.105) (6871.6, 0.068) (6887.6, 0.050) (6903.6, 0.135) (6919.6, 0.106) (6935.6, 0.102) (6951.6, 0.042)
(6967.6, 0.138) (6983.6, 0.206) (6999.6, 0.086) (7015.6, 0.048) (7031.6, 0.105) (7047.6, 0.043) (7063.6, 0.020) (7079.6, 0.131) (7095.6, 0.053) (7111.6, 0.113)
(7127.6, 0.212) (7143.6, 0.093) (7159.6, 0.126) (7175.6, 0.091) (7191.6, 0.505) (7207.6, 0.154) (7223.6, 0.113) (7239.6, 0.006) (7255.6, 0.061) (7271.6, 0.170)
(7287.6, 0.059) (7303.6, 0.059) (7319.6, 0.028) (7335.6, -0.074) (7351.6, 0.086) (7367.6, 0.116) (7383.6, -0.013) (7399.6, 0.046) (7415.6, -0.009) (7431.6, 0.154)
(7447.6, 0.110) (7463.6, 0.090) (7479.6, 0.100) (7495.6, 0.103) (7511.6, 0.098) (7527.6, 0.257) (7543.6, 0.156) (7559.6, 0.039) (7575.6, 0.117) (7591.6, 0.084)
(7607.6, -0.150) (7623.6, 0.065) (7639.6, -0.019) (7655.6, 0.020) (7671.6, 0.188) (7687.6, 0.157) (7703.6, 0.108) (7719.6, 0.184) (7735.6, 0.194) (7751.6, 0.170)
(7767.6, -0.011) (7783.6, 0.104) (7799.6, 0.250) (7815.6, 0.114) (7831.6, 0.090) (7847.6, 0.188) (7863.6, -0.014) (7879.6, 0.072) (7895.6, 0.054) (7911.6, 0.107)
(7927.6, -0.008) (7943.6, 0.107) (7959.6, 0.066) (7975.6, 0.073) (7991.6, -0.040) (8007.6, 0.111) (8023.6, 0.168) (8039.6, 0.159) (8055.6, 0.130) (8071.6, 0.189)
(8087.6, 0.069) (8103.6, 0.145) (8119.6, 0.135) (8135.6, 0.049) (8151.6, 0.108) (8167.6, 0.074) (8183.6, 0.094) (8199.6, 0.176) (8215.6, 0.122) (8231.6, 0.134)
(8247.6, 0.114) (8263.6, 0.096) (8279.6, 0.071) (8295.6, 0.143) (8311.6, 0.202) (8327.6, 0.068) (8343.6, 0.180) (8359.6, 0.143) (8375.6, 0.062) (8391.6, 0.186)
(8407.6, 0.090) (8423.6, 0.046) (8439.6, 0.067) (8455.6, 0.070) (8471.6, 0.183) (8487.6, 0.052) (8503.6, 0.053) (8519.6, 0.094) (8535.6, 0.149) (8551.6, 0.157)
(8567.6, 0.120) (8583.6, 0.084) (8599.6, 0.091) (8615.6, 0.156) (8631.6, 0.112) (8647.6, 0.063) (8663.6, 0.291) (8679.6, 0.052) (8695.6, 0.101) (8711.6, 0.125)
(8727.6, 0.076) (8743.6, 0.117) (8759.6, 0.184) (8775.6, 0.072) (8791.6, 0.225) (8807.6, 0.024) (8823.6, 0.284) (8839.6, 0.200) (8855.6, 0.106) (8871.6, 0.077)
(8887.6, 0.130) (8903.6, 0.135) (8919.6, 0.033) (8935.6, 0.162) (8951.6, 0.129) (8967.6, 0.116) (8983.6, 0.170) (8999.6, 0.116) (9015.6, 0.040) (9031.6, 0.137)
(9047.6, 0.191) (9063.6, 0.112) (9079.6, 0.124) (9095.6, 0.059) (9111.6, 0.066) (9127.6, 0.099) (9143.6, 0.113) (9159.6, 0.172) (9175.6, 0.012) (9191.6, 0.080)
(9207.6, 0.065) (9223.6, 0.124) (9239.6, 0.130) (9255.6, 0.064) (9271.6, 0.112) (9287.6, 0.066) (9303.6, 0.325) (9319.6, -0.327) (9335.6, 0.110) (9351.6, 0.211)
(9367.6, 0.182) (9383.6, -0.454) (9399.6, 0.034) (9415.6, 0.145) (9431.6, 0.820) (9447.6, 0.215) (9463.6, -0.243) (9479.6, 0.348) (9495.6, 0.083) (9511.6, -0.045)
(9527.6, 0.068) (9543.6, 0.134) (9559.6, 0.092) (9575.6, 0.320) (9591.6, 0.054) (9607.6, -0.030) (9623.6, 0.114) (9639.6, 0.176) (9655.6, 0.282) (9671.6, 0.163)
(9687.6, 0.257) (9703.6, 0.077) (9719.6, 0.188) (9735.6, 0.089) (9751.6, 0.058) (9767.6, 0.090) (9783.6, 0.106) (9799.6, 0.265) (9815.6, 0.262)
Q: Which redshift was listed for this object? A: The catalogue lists 0.437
